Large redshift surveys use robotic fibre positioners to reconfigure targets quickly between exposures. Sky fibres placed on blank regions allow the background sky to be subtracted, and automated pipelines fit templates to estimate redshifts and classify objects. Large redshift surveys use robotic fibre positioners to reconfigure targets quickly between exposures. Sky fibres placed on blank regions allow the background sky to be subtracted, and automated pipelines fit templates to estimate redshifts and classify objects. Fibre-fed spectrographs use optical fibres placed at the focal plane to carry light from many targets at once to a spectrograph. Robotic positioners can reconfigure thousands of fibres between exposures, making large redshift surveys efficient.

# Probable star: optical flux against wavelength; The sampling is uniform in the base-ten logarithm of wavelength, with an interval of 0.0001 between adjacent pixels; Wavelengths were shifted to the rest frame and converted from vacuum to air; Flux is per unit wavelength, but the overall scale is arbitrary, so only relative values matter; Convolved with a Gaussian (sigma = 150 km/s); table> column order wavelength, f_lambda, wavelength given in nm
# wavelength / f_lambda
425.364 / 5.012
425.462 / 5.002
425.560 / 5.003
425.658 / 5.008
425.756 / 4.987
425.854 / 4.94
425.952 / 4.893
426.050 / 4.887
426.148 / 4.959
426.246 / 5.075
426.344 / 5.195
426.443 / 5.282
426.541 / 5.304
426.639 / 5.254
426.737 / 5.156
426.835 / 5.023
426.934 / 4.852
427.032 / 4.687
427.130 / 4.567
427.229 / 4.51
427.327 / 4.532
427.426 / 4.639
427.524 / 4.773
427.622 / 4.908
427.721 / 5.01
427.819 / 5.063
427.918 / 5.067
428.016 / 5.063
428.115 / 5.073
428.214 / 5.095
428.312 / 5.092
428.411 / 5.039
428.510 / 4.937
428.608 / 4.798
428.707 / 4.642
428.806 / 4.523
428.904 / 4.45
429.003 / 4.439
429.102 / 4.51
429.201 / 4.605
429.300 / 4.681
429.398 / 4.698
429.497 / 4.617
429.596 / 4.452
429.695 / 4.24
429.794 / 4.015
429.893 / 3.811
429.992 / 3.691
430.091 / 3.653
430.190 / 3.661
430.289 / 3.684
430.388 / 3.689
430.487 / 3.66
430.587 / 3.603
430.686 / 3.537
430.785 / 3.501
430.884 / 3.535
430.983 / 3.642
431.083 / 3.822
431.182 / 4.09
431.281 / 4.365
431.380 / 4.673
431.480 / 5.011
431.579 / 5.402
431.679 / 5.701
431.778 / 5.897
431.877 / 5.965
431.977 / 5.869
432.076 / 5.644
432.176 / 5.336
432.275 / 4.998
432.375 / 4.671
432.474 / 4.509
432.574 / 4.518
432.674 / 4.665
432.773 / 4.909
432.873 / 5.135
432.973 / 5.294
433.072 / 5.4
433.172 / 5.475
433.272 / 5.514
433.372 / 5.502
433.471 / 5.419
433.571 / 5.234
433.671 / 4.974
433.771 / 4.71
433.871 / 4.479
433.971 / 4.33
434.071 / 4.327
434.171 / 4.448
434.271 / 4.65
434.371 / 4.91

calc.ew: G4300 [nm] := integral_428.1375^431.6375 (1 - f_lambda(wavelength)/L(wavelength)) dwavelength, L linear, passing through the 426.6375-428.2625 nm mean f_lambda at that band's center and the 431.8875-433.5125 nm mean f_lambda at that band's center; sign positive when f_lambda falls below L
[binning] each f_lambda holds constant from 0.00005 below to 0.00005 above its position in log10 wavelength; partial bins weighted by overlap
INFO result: 0.51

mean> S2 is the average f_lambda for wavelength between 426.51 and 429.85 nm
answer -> 4.77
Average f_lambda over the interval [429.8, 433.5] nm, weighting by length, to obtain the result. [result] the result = 4.62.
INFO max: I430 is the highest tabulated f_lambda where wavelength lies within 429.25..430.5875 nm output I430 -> 4.698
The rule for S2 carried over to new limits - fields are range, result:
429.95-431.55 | 3.88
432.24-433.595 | 5.09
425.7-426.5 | 5.03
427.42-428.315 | 4.99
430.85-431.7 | 4.44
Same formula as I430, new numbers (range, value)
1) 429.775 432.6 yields 5.965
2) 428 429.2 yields 5.095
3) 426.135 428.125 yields 5.304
